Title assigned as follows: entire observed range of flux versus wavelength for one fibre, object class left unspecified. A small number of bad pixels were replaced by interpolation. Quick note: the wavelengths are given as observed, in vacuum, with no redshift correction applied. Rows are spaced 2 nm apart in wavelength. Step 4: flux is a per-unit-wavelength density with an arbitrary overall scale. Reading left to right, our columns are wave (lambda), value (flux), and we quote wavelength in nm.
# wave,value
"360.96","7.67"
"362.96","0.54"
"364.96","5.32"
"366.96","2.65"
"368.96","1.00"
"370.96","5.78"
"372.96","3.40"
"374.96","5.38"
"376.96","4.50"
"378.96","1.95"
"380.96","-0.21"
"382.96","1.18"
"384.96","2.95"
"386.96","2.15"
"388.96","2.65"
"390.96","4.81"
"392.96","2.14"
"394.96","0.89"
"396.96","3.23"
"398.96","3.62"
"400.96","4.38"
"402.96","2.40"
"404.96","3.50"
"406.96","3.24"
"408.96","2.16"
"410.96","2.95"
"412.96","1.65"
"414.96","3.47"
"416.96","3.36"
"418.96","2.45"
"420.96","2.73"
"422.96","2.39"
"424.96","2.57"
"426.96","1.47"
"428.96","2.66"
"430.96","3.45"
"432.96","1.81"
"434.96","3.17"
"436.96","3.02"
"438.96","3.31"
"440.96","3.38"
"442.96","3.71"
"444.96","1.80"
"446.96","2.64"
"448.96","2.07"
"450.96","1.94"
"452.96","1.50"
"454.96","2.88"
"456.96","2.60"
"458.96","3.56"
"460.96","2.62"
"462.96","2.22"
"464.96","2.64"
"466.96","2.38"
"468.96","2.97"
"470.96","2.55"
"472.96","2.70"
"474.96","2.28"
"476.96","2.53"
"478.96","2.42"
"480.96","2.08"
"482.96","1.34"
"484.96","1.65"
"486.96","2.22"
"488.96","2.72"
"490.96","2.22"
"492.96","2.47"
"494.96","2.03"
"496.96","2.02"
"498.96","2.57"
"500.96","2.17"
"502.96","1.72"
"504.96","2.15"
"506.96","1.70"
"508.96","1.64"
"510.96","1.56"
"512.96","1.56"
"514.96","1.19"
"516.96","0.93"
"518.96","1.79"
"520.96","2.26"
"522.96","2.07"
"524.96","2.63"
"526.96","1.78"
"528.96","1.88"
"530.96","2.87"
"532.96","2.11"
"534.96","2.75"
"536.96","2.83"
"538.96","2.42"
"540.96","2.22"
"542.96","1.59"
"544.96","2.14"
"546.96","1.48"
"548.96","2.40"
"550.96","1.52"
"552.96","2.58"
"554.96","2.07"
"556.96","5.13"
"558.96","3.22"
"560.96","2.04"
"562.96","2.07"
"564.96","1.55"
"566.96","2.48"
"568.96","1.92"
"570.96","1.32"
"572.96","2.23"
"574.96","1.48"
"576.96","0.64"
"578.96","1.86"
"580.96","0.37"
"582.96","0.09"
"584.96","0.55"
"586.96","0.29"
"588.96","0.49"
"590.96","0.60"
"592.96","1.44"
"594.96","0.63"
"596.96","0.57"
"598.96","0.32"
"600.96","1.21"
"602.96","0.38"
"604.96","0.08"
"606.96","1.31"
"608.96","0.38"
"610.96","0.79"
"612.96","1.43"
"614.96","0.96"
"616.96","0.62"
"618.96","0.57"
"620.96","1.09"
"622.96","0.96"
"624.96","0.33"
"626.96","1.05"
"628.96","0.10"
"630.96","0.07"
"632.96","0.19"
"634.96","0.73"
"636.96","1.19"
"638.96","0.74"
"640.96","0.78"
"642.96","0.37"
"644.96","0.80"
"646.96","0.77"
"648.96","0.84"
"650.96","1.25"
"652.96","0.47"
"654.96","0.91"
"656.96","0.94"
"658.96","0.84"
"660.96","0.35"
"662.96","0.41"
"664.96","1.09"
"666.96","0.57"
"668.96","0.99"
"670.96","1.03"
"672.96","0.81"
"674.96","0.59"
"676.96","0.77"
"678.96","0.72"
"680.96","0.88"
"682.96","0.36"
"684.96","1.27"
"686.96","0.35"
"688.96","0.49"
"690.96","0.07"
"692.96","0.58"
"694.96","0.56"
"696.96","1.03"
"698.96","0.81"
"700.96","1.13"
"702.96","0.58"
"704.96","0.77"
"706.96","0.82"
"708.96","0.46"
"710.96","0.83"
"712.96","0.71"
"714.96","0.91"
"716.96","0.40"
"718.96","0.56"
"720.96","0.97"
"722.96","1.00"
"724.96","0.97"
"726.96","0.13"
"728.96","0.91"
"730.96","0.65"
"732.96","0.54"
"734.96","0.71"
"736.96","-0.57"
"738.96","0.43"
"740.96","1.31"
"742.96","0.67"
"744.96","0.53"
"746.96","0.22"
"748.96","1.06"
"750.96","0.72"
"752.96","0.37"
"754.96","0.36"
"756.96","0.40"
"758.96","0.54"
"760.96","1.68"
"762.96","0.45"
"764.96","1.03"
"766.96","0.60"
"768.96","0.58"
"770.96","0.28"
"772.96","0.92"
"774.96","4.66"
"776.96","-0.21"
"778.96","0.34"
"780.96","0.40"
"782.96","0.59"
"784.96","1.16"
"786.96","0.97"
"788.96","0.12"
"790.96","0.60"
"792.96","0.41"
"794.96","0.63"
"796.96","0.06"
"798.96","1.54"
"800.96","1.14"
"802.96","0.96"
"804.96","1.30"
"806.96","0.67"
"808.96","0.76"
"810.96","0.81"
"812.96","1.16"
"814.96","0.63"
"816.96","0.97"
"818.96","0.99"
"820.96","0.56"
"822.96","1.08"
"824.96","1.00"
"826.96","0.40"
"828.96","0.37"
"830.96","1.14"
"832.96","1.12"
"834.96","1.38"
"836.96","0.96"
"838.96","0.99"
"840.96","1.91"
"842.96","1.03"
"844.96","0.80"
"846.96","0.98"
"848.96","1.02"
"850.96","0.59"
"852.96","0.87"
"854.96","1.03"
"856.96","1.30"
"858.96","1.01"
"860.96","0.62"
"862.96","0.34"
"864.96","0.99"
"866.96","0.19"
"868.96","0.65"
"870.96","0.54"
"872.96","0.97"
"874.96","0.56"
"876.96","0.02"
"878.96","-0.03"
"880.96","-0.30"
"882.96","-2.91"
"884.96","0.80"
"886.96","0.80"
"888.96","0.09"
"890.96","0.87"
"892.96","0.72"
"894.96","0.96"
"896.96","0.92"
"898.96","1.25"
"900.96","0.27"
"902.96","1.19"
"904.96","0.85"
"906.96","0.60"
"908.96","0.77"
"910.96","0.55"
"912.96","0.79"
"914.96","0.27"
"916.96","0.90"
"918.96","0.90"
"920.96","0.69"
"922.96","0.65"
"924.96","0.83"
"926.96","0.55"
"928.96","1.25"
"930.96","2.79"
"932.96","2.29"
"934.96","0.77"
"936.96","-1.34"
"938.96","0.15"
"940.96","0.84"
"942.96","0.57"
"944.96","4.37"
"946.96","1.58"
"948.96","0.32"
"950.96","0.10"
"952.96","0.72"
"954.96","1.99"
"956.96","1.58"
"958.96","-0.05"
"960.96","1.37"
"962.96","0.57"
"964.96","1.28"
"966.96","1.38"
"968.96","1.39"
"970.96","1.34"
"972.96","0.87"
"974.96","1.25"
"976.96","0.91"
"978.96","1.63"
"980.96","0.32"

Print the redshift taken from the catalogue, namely 1.08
